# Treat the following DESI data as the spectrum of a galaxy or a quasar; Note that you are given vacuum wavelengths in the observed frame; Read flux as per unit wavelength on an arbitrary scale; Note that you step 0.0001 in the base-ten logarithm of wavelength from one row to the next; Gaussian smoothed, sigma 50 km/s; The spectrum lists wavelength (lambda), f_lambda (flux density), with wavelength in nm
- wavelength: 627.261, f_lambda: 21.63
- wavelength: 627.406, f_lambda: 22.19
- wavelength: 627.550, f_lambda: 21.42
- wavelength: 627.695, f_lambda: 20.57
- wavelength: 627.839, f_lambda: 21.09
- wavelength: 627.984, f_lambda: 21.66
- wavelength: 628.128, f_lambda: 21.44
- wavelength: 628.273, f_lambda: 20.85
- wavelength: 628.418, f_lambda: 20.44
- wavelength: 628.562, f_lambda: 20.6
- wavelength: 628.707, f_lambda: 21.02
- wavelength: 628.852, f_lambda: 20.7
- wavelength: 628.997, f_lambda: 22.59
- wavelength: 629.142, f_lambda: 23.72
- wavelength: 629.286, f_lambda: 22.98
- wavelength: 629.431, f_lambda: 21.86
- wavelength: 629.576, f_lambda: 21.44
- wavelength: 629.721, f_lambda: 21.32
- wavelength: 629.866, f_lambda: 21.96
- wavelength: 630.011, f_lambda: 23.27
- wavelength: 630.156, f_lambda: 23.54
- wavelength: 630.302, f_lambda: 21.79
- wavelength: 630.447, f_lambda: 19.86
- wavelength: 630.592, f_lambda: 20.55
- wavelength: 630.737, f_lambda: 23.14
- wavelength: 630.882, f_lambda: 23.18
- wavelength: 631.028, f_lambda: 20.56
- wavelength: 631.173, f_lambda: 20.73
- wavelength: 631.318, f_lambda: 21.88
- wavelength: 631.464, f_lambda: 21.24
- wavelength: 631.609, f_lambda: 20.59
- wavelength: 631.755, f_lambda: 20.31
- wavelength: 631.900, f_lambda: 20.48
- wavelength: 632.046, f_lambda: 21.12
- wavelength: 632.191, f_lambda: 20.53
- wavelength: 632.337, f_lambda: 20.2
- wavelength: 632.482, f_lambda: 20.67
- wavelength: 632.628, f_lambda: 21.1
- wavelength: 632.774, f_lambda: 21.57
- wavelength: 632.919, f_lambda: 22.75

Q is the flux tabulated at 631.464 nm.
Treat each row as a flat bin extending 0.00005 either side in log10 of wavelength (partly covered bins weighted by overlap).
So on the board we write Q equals 21.24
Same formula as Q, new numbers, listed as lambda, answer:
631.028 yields 20.56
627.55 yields 21.42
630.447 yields 19.86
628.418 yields 20.44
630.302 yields 21.79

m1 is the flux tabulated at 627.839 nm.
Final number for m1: 21.09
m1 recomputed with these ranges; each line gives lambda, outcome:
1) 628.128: 21.44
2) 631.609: 20.59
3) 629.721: 21.32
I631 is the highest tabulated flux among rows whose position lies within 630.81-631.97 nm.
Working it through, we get 23.18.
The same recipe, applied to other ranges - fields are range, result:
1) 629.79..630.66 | 23.54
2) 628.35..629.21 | 23.72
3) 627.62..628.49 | 21.66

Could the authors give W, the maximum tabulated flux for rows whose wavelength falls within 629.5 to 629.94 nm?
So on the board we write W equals 21.96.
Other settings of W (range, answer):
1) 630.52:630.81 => 23.14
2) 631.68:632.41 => 21.12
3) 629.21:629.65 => 22.98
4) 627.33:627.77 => 22.19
